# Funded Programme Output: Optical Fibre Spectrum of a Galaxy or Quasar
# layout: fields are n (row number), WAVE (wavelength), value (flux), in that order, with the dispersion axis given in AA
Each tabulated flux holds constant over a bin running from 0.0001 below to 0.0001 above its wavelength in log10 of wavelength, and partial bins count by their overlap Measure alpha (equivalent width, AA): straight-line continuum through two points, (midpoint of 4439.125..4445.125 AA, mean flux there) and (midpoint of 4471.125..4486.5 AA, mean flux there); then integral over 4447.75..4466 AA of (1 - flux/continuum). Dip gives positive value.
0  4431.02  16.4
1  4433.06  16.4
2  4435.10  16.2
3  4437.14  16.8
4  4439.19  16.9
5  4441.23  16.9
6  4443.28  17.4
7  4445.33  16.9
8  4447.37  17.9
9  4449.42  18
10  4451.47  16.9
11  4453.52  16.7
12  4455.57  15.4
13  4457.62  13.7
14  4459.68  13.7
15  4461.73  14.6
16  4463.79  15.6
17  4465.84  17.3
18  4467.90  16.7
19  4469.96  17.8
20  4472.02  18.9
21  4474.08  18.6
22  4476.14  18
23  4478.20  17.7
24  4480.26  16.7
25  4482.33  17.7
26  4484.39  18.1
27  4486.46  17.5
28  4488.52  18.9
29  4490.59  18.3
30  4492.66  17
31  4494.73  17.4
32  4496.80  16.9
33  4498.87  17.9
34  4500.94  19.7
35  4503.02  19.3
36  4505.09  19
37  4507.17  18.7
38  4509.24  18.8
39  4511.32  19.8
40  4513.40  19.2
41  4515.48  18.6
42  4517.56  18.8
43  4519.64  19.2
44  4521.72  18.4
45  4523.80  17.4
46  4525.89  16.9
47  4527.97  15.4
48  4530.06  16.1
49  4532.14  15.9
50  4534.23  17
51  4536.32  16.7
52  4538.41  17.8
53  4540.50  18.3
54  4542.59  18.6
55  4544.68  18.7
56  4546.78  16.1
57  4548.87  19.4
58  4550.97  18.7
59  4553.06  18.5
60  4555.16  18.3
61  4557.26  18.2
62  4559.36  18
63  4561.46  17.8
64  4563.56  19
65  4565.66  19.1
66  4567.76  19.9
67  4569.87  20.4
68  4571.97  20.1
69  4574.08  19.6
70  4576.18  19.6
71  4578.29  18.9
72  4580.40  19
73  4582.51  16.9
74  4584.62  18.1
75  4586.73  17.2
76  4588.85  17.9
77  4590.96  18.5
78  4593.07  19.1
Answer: 1.7 AA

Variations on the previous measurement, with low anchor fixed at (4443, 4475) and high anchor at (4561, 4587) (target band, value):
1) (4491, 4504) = -0.48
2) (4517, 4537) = 0.94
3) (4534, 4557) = 0.42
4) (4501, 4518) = -1.37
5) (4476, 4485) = -0.28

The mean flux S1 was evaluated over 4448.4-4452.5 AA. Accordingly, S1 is 17.4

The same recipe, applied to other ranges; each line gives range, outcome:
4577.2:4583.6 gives 18.3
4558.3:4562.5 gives 17.9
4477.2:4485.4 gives 17.6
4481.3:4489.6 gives 18.1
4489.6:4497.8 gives 17.4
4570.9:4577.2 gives 19.8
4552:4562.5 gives 18.2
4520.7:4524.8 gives 17.9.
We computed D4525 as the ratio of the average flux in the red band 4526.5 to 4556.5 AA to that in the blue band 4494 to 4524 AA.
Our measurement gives 0.94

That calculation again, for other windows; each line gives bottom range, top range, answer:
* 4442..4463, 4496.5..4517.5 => 1.17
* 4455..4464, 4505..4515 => 1.32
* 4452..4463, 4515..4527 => 1.22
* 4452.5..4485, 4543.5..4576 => 1.13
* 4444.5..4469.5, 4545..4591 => 1.15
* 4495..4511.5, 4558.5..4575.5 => 1.03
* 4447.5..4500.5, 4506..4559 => 1.05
